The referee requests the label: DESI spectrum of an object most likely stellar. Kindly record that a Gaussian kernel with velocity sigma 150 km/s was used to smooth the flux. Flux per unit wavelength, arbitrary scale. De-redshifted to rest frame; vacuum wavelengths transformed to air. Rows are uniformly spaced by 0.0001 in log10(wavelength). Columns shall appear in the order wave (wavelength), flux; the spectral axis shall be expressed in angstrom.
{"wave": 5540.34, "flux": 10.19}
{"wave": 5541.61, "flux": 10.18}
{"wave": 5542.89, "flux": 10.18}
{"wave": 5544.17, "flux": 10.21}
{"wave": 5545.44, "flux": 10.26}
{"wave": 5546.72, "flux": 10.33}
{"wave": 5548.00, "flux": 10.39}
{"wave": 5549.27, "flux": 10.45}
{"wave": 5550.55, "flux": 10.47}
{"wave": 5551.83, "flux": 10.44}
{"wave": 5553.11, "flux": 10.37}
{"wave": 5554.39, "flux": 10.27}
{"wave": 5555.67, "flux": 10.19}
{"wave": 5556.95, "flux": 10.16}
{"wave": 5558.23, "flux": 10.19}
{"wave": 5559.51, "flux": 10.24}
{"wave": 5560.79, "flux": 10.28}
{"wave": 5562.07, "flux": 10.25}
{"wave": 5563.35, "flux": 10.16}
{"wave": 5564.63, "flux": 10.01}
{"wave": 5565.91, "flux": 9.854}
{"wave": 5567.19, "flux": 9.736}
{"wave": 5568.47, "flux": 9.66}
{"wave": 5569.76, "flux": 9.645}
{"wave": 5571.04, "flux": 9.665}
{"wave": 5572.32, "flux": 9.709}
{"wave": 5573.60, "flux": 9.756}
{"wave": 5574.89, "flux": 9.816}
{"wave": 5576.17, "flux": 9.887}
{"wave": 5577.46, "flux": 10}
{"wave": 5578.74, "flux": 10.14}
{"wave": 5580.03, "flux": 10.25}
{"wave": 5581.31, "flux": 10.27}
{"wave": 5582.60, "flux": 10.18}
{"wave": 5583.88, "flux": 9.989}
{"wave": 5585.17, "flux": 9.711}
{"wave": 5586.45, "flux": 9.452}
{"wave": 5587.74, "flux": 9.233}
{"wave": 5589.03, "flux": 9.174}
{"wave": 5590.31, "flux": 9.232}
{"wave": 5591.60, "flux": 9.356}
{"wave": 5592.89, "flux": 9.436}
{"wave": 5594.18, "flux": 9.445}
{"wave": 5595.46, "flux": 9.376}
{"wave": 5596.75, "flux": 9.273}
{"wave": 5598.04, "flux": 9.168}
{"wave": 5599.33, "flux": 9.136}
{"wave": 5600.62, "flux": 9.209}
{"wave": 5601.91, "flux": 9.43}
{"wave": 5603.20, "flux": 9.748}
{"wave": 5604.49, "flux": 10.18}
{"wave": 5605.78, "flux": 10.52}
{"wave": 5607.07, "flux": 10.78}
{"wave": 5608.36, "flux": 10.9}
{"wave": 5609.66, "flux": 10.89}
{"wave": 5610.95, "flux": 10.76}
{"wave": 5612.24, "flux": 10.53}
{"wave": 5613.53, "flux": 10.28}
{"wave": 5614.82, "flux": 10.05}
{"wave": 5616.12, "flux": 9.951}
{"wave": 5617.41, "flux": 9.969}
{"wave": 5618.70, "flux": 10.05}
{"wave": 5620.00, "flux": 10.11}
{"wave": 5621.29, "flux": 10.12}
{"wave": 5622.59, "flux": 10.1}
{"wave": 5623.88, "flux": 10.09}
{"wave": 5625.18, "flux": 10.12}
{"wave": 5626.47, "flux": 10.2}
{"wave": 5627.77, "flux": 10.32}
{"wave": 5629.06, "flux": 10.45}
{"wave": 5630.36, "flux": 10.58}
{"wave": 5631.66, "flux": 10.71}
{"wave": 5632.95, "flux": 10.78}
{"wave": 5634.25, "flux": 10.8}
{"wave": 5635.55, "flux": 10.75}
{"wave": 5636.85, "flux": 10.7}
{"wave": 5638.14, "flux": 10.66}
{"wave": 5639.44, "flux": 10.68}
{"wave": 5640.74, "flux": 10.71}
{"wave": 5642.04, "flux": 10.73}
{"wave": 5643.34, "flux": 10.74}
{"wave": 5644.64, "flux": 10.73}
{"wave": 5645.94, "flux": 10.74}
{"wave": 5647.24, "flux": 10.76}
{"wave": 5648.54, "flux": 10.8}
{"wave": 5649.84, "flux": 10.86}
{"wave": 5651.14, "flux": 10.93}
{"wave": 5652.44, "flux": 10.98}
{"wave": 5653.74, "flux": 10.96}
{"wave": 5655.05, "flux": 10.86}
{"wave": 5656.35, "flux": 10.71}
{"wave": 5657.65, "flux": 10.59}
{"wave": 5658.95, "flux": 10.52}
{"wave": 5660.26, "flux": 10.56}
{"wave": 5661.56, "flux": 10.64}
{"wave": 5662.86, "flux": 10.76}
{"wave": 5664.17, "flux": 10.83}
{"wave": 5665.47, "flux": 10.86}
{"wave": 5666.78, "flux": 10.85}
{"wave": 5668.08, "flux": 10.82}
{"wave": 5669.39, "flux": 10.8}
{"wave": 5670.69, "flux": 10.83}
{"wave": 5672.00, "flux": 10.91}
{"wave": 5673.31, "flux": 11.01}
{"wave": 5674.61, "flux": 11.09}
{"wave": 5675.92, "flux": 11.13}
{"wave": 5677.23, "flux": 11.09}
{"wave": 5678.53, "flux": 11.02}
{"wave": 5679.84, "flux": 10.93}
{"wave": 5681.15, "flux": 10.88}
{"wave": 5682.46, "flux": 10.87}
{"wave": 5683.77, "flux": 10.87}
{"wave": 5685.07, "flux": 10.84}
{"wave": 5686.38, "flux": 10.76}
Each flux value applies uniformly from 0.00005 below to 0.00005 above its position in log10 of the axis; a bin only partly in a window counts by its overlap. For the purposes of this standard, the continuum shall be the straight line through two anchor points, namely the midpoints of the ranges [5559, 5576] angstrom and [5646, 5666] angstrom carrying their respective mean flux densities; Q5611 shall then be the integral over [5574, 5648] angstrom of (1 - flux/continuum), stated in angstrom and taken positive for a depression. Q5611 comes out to 1.5 angstrom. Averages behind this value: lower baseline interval 9.91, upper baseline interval 10.8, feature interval 10.1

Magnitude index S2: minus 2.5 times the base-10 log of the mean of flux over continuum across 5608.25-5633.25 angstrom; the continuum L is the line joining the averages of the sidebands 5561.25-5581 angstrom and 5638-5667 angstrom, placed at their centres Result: 0.01 mag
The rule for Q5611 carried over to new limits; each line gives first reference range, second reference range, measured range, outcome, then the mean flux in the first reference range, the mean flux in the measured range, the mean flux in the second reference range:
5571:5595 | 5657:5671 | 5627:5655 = -0.8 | 9.72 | 10.7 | 10.7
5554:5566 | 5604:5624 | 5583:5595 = 0.9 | 10.2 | 9.47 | 10.3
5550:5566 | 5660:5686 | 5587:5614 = 1.7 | 10.2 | 9.81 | 10.9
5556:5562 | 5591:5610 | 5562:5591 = 0.6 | 10.2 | 9.81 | 9.77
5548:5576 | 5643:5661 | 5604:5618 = 0.0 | 10.1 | 10.4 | 10.8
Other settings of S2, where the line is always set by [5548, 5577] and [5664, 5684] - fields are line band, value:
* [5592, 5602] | 0.11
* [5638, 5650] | 0.00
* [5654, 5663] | 0.01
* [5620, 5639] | 0.01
